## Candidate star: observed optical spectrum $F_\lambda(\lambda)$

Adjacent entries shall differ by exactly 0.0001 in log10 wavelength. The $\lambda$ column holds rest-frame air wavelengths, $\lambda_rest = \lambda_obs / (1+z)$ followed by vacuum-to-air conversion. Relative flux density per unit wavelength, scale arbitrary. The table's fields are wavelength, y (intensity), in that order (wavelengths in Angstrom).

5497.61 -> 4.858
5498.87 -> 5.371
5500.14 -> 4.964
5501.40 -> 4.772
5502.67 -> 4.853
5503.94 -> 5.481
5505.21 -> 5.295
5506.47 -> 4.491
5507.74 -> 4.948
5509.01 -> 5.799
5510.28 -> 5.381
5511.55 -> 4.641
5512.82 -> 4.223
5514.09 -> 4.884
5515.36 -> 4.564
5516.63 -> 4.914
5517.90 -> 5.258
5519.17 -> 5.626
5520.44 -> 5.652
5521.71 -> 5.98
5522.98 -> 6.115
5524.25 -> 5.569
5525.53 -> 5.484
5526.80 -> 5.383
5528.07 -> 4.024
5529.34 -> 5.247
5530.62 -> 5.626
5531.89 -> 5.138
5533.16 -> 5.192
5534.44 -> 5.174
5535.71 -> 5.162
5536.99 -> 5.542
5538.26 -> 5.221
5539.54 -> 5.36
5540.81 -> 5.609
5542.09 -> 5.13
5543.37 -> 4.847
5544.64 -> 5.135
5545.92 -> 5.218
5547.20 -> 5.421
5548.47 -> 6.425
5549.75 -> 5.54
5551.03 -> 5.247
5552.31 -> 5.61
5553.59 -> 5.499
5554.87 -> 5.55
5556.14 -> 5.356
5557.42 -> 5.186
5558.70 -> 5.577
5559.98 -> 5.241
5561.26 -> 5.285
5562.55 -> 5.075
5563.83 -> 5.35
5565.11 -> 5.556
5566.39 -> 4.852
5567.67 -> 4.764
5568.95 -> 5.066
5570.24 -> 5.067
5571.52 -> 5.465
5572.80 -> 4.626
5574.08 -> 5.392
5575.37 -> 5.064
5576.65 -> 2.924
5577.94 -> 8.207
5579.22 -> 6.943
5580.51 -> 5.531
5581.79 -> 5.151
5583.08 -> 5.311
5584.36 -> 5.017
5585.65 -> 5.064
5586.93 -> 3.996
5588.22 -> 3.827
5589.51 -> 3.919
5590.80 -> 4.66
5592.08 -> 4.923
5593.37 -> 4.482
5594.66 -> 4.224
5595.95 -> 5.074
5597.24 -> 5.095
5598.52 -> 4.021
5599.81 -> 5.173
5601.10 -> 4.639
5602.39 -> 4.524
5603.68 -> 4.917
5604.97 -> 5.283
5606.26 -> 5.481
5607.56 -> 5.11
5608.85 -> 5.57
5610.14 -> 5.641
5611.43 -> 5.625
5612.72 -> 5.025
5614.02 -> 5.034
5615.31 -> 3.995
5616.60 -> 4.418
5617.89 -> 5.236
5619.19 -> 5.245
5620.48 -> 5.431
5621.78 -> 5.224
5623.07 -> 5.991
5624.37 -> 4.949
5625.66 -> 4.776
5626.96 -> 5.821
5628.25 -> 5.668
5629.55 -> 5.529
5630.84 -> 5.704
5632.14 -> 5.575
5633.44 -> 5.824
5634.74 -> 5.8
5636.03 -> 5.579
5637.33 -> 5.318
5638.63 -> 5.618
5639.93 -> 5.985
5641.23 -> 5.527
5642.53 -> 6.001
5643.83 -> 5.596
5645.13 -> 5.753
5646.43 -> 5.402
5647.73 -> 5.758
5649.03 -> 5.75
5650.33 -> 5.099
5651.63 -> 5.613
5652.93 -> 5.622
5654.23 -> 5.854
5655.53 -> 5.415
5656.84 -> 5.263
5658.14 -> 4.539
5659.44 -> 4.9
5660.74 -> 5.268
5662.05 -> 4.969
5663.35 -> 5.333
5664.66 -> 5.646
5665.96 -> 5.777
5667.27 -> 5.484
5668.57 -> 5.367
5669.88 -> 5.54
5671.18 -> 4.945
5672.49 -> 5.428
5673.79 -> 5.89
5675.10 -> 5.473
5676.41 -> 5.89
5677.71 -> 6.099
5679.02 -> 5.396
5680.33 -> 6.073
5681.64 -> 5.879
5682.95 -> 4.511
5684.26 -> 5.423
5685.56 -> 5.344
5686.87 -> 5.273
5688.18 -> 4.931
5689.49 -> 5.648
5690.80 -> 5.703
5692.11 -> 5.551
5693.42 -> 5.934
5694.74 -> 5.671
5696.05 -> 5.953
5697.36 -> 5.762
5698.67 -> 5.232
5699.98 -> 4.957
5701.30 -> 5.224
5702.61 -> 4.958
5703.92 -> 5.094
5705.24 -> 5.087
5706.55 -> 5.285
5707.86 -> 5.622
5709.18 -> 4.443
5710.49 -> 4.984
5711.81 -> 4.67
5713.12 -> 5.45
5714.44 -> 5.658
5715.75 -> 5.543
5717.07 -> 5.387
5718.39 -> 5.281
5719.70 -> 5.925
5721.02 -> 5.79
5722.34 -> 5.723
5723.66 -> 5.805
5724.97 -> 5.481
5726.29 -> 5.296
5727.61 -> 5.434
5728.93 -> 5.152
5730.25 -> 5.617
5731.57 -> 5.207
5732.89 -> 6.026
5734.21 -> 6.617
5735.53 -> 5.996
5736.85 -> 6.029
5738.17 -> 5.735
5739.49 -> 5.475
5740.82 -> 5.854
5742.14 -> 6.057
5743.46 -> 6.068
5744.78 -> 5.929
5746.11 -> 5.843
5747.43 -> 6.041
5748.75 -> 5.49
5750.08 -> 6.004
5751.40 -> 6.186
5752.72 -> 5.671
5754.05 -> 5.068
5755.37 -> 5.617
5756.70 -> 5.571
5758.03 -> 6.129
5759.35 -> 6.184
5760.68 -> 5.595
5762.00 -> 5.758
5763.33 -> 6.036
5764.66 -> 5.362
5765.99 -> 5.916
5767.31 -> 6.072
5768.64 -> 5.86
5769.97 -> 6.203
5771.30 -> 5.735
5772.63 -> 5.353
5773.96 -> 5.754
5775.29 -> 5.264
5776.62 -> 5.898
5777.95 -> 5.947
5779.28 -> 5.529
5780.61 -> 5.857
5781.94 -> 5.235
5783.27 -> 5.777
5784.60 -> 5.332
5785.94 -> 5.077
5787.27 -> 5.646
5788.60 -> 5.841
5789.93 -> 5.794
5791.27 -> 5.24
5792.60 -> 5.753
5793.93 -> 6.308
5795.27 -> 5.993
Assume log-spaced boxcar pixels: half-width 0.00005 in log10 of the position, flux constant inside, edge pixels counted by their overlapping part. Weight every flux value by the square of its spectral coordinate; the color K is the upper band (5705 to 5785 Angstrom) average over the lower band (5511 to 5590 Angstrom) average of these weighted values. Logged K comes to 1.2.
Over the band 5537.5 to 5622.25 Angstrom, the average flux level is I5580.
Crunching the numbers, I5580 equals 5.13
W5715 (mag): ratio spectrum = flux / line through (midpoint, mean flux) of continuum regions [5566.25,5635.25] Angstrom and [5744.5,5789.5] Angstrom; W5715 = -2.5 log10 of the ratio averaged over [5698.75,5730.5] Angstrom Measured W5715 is 0.04 mag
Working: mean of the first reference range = 5.11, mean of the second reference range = 5.73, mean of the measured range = 5.32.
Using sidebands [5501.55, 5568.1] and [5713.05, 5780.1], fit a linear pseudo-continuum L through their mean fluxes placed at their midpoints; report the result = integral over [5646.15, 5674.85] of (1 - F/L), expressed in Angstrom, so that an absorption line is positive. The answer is 0.7 Angstrom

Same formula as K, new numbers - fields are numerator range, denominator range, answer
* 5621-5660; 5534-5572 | 1.07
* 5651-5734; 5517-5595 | 1.09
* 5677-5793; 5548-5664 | 1.12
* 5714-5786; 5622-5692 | 1.08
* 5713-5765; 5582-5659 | 1.15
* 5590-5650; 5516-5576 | 1.02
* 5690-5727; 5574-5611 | 1.13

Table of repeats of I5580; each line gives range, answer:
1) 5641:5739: 5.48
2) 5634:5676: 5.49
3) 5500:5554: 5.25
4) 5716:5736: 5.64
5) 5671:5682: 5.7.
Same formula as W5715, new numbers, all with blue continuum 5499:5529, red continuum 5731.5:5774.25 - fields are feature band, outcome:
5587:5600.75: 0.190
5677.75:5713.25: 0.064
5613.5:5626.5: 0.086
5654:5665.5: 0.069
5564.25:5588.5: 0.033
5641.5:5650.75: -0.020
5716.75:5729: 0.039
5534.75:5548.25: -0.015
